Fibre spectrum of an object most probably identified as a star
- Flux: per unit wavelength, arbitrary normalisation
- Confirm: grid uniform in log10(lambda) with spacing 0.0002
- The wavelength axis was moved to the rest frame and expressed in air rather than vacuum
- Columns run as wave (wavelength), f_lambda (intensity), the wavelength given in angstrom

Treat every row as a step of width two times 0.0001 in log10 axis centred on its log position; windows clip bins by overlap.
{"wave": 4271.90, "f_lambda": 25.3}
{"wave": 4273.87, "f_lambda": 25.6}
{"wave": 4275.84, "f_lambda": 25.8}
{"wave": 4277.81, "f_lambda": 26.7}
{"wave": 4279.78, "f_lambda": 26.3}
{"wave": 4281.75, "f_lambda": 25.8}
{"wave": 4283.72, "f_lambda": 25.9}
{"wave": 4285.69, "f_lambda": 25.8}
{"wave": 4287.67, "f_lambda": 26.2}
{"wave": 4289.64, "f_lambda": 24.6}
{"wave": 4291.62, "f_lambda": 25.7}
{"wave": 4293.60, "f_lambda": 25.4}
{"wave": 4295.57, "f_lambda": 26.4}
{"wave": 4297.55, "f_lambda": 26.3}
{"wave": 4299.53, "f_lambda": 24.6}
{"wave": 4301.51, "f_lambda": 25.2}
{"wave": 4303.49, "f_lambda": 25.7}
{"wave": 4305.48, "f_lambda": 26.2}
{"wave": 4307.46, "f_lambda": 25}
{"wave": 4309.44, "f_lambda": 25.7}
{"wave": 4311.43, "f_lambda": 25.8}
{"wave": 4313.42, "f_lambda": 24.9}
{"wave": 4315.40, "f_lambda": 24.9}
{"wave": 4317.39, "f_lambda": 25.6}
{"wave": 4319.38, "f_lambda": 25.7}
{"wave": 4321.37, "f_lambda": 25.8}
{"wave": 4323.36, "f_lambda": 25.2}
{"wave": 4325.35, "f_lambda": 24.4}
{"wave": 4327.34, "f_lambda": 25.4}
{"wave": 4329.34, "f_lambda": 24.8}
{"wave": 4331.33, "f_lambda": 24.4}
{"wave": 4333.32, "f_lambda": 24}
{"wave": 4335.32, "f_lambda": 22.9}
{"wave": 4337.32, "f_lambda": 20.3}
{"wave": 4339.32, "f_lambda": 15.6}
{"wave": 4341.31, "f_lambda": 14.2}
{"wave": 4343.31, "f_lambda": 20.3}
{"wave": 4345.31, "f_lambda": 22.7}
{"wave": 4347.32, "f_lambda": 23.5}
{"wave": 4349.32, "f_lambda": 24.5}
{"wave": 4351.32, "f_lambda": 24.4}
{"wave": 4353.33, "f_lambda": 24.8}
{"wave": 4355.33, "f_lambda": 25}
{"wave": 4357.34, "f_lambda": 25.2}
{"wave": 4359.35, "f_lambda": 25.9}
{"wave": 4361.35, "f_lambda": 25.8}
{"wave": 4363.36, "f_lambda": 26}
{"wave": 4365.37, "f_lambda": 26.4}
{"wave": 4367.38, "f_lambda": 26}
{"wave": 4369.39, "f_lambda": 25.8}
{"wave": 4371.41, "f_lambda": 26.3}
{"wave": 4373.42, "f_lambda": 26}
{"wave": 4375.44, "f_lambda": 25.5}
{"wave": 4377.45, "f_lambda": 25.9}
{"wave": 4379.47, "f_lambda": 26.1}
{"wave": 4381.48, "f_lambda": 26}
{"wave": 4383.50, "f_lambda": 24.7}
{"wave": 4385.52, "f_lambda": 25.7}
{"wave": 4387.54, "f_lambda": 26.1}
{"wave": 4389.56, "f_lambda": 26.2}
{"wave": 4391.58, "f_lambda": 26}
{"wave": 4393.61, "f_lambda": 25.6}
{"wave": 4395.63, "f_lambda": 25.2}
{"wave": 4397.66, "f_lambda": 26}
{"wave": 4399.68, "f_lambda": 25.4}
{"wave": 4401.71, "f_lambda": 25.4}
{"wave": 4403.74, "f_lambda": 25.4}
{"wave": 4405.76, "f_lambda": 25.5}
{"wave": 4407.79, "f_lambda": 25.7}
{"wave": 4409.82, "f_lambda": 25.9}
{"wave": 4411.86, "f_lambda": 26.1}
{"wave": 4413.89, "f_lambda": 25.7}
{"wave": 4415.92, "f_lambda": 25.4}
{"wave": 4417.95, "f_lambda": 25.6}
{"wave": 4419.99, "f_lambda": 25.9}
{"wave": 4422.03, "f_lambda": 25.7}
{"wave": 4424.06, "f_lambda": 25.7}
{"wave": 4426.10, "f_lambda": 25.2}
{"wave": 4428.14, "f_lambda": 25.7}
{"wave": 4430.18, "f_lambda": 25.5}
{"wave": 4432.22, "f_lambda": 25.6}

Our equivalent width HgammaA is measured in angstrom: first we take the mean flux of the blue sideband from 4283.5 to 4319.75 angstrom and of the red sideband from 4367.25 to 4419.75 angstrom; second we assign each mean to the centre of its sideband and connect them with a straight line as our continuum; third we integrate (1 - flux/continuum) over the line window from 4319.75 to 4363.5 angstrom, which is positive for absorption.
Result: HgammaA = 3.8 angstrom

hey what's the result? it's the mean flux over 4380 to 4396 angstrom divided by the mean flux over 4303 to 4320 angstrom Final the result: 1.0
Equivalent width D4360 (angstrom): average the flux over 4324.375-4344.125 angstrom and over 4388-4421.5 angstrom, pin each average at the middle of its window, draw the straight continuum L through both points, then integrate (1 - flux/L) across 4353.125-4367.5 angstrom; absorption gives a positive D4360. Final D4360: -1.6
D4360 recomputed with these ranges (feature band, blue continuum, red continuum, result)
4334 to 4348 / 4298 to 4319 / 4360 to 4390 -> 3.11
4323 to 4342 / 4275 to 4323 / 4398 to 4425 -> 2.61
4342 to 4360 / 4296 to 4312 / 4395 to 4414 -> 1.25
